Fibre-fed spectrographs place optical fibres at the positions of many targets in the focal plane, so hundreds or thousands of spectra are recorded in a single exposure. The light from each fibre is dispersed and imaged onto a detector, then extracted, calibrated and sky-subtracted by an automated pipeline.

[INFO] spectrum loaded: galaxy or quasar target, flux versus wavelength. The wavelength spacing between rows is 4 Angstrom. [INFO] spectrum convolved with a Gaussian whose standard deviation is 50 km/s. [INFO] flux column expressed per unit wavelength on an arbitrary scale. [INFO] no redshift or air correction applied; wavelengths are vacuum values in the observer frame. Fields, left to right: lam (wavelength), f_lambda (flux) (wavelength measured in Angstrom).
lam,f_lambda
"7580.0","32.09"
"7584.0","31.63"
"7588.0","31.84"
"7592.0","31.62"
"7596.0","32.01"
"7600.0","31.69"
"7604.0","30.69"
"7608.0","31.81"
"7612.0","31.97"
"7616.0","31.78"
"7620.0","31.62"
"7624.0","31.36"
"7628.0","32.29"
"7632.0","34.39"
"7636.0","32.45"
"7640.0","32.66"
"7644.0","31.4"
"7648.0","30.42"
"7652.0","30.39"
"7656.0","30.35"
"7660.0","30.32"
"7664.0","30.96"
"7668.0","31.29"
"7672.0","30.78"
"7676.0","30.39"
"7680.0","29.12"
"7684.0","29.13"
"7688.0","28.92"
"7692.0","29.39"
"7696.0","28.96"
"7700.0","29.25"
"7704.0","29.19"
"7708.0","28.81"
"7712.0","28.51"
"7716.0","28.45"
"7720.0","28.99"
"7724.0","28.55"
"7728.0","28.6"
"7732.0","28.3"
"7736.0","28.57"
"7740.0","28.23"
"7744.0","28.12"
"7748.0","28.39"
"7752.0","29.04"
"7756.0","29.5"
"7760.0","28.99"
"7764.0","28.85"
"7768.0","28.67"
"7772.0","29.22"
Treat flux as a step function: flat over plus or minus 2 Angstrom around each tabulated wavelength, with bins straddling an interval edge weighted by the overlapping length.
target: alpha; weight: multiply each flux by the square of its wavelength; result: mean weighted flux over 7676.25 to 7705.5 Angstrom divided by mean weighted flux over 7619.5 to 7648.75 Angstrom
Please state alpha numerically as 0.9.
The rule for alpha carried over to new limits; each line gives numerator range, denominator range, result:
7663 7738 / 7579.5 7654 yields 0.94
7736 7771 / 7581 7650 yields 0.93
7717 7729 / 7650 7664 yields 0.96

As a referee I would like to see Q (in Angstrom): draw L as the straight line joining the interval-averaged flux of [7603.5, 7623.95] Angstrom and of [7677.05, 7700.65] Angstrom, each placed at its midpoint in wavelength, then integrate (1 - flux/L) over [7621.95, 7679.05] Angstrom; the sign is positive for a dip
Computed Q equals -1.7 Angstrom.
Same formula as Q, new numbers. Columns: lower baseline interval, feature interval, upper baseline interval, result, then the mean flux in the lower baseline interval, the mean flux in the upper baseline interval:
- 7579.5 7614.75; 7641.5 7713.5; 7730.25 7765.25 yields 0.45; 31.7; 28.7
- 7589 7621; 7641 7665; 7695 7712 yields -0.28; 31.7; 29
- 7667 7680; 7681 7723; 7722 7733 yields 0.71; 30.5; 28.5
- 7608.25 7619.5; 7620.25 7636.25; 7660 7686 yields -0.55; 31.8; 30.3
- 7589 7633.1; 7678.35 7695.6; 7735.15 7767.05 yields 0.59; 31.9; 28.7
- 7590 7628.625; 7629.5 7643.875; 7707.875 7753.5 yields -0.91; 31.7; 28.5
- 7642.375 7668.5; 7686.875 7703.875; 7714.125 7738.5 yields 0.20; 30.7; 28.6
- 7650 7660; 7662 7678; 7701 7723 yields -0.48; 30.4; 28.8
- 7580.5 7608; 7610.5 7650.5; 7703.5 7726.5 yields -1.64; 31.6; 28.7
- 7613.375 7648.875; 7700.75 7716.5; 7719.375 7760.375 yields 0.44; 32.1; 28.6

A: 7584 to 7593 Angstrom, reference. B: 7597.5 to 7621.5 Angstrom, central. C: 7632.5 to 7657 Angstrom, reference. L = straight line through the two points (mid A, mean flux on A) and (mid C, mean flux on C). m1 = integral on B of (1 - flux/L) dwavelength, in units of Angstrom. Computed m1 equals 0.03 Angstrom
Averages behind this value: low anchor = 31.7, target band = 31.6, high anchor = 31.5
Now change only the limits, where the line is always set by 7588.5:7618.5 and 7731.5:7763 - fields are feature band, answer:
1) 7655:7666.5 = 0.0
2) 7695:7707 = 0.2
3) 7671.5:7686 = 0.2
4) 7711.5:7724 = 0.3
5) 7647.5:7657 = 0.1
